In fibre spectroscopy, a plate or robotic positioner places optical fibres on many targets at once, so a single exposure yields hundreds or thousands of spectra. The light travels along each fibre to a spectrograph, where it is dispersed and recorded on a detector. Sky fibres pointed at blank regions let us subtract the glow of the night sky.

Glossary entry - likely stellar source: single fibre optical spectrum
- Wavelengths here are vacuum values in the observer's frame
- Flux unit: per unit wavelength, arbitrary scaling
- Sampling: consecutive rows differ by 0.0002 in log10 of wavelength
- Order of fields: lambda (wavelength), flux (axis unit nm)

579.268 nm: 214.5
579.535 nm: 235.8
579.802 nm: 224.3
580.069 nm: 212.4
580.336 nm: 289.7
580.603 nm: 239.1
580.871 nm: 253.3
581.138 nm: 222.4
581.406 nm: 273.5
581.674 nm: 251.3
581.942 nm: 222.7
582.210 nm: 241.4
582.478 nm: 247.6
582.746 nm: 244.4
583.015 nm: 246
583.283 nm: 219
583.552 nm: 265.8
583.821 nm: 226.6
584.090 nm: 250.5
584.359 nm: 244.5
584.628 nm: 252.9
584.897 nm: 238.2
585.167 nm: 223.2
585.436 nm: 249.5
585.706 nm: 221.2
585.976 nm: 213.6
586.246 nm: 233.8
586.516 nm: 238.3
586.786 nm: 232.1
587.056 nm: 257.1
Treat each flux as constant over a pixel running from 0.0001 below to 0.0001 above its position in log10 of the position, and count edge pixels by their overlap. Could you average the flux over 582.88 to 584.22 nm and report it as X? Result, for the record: 241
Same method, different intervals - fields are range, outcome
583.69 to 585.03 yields 243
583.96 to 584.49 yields 248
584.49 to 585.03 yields 246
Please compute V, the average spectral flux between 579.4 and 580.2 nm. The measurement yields 224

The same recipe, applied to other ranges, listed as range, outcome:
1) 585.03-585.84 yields 231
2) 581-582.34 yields 242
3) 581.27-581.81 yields 262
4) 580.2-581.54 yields 256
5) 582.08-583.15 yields 245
